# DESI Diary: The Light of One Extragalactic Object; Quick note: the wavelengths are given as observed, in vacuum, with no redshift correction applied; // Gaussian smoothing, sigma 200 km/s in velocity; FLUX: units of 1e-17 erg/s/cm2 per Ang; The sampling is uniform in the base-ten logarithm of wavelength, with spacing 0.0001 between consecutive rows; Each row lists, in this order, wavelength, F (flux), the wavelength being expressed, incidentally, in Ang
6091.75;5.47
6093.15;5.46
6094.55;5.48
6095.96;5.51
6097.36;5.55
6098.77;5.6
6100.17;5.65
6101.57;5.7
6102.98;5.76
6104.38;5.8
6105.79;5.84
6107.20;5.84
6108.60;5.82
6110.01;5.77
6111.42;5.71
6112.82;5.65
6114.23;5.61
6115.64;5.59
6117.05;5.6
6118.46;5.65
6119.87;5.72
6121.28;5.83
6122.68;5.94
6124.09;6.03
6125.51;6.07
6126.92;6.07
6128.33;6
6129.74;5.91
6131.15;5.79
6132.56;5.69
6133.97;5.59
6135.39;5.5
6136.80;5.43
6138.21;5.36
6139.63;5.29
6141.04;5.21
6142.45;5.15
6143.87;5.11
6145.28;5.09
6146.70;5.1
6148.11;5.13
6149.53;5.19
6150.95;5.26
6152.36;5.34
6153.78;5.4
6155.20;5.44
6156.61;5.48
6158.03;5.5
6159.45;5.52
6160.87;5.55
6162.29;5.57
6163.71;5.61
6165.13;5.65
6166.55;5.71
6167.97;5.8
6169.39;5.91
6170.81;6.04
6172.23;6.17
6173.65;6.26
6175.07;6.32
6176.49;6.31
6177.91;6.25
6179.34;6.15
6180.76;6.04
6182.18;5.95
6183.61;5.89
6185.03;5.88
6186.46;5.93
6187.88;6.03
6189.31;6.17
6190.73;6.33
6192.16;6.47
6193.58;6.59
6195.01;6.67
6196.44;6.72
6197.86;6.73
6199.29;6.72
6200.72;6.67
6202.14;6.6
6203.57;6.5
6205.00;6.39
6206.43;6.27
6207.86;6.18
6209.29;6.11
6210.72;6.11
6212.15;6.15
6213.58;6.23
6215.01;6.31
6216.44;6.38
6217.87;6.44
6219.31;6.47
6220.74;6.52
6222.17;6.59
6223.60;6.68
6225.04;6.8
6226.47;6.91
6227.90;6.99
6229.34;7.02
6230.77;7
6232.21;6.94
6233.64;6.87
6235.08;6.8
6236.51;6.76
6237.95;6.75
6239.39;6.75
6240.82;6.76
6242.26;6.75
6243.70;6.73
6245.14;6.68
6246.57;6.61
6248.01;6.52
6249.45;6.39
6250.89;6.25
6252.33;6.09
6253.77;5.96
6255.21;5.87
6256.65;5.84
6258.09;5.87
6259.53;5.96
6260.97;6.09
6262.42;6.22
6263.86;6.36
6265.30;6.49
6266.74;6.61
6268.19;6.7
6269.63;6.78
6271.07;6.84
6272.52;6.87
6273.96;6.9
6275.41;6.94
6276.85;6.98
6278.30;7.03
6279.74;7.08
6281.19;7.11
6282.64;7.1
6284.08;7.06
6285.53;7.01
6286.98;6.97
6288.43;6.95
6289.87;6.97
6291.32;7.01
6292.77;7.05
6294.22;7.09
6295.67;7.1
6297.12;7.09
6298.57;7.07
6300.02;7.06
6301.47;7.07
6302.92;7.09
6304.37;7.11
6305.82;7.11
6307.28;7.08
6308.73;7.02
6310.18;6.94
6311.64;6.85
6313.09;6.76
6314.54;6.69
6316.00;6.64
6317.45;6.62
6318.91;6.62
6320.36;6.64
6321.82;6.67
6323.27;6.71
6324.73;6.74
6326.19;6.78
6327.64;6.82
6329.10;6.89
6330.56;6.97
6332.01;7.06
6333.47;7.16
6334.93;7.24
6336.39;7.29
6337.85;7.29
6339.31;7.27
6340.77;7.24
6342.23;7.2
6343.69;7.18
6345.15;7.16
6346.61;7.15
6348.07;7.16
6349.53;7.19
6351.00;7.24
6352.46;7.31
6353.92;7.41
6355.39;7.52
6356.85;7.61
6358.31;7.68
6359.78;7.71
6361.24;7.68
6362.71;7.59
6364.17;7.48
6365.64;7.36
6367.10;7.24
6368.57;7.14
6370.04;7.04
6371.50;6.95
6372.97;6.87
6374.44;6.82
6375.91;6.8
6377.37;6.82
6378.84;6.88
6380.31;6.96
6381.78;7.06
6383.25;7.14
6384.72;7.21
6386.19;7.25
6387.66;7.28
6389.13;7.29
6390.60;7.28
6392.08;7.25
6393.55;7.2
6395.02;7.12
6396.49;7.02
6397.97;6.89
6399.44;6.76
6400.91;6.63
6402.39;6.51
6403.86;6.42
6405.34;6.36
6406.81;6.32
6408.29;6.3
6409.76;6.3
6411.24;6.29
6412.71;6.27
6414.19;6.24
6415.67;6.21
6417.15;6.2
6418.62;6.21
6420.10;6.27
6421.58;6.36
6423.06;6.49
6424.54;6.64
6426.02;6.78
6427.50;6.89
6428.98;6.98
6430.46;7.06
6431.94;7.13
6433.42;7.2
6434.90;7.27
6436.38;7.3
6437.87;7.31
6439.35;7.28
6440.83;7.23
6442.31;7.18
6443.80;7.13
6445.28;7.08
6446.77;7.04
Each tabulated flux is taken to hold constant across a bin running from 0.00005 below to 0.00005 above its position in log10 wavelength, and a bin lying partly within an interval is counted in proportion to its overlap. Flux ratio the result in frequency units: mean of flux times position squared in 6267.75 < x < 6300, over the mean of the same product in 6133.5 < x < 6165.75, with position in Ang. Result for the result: 1.36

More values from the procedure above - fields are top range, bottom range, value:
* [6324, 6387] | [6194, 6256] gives 1.14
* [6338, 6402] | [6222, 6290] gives 1.12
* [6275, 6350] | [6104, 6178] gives 1.31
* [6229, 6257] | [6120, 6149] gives 1.22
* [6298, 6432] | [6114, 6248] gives 1.21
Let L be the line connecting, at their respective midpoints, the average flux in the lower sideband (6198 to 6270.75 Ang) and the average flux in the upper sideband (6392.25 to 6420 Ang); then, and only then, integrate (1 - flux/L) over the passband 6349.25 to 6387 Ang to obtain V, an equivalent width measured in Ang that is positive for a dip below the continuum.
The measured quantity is -4.1 Ang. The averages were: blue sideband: 6.49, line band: 7.23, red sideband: 6.52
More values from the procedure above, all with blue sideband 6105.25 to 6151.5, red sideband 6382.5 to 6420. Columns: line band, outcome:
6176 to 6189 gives -0.52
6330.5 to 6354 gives -2.69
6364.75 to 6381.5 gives -1.02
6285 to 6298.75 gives -1.69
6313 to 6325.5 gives -0.59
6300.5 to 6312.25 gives -1.33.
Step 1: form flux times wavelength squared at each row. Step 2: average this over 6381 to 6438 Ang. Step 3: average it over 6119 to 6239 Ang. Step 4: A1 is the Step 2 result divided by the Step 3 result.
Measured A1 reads 1.20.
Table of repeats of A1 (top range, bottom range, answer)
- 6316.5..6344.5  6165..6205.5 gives 1.17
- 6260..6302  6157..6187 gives 1.21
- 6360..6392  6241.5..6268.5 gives 1.18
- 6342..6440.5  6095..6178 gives 1.34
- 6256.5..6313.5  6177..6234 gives 1.09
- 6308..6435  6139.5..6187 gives 1.31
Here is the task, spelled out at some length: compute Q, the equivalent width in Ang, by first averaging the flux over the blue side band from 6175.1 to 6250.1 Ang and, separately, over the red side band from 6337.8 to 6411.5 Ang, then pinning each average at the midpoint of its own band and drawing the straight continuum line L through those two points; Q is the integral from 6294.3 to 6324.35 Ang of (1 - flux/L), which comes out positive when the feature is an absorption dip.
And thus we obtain -0.3 Ang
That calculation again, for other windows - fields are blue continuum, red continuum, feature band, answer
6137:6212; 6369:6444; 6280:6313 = -3.3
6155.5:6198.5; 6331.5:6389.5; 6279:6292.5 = -0.6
